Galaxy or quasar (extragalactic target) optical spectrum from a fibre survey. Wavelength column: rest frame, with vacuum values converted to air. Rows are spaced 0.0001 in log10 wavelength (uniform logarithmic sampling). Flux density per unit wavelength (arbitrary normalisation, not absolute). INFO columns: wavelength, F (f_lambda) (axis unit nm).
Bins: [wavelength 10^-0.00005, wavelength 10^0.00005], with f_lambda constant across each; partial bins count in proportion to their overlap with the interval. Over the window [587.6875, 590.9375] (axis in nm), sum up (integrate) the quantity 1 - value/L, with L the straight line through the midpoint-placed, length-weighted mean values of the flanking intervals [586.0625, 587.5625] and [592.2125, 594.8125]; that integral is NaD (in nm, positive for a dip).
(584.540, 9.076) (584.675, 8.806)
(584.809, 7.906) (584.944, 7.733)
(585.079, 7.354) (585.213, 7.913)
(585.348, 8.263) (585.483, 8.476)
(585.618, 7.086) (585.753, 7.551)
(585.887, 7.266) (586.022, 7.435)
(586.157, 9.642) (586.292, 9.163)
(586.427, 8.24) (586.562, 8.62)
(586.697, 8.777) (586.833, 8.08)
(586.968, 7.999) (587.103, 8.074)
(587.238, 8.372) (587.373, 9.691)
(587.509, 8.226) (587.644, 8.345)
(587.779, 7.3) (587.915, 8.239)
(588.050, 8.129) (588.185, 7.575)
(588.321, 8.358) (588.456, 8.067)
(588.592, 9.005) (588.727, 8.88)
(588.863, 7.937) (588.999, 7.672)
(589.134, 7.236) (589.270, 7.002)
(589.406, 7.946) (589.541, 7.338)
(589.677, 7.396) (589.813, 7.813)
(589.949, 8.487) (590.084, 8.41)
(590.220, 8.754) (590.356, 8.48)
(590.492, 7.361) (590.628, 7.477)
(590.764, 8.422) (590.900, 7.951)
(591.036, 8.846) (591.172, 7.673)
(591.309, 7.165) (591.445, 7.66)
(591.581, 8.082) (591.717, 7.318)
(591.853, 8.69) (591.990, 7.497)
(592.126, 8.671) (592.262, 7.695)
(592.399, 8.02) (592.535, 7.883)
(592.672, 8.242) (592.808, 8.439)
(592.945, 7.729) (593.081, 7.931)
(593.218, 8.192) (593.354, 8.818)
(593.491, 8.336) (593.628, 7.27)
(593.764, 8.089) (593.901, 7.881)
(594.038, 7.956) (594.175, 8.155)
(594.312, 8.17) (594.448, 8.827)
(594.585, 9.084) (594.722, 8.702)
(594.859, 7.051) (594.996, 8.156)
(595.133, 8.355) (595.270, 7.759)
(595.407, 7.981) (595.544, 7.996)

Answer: 0.18 nm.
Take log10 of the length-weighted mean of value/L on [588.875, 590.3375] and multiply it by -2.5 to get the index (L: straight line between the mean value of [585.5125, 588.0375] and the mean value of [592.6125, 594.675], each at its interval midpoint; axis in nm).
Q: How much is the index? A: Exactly 0.05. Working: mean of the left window 8.23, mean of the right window 8.22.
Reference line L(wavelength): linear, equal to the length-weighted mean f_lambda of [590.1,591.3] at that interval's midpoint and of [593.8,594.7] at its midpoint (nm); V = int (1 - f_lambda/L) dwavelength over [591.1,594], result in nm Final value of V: 0.09 nm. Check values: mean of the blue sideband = 8.08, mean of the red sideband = 8.35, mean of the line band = 7.97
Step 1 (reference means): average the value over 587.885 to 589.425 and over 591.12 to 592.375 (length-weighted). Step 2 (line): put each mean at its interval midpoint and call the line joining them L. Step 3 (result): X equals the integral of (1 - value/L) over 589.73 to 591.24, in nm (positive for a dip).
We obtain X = -0.05 nm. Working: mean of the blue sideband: 8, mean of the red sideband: 7.83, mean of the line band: 8.15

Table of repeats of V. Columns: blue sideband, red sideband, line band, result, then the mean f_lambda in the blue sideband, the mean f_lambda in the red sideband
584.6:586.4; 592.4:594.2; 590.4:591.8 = 0.043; 8.06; 8.07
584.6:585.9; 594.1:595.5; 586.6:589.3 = -0.068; 7.87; 8.22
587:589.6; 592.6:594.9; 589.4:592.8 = 0.063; 8.08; 8.18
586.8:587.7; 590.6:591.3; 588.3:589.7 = 0.057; 8.41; 8.02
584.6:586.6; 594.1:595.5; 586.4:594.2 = 0.089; 8.09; 8.22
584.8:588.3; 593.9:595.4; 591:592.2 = 0.036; 8.14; 8.2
